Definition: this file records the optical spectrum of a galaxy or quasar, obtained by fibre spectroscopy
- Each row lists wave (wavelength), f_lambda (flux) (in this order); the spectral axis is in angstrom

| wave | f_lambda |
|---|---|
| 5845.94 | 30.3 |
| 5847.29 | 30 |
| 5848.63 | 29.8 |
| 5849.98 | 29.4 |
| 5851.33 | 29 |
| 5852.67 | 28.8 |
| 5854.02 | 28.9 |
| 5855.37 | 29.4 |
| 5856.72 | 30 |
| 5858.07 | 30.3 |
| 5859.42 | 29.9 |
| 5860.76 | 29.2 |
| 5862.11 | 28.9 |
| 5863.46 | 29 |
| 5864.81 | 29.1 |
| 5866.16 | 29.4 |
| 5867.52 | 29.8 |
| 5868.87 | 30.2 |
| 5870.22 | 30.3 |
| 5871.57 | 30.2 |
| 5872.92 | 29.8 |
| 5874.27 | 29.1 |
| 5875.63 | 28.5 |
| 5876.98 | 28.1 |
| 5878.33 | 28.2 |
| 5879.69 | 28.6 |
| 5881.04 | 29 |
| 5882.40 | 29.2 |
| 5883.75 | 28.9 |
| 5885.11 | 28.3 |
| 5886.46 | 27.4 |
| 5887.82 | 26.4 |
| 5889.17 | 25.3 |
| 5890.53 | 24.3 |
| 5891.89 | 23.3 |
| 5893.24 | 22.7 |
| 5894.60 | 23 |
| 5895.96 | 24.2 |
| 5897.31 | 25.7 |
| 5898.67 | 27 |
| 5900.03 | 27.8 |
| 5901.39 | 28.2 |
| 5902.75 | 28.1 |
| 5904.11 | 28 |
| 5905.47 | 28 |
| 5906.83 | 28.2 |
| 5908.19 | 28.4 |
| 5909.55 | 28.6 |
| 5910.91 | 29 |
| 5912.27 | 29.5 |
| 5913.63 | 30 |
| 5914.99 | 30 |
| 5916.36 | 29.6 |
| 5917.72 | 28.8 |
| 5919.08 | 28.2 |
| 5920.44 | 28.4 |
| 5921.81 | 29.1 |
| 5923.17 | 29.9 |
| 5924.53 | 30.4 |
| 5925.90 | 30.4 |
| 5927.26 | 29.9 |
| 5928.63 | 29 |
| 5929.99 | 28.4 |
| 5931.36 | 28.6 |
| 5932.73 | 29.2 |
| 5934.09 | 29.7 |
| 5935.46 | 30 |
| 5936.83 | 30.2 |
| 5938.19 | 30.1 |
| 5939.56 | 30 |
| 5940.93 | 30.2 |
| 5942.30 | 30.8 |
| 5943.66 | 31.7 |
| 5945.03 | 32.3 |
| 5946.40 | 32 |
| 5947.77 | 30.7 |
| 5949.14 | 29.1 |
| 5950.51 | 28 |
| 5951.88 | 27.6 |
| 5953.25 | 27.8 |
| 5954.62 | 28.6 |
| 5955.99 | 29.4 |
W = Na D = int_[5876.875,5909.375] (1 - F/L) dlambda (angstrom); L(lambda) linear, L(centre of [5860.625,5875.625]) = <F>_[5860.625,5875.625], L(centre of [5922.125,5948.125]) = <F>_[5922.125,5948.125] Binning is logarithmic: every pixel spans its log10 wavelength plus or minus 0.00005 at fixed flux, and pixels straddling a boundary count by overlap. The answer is 3.07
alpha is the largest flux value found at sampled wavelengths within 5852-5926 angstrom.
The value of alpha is 30.4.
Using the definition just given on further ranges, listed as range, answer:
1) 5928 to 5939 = 30.2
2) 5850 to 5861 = 30.3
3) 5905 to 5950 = 32.3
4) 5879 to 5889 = 29.2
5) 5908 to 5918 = 30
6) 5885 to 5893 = 28.3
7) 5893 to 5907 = 28.2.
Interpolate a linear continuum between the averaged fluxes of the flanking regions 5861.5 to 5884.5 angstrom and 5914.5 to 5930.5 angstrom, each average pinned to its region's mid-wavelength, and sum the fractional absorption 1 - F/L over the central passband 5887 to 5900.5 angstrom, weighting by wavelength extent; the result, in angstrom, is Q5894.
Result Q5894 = 2.0 angstrom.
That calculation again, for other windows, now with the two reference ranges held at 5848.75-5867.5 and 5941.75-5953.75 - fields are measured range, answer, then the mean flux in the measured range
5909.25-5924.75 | 0.3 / 29.3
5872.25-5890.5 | 0.9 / 28.1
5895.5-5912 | 1.1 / 27.7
